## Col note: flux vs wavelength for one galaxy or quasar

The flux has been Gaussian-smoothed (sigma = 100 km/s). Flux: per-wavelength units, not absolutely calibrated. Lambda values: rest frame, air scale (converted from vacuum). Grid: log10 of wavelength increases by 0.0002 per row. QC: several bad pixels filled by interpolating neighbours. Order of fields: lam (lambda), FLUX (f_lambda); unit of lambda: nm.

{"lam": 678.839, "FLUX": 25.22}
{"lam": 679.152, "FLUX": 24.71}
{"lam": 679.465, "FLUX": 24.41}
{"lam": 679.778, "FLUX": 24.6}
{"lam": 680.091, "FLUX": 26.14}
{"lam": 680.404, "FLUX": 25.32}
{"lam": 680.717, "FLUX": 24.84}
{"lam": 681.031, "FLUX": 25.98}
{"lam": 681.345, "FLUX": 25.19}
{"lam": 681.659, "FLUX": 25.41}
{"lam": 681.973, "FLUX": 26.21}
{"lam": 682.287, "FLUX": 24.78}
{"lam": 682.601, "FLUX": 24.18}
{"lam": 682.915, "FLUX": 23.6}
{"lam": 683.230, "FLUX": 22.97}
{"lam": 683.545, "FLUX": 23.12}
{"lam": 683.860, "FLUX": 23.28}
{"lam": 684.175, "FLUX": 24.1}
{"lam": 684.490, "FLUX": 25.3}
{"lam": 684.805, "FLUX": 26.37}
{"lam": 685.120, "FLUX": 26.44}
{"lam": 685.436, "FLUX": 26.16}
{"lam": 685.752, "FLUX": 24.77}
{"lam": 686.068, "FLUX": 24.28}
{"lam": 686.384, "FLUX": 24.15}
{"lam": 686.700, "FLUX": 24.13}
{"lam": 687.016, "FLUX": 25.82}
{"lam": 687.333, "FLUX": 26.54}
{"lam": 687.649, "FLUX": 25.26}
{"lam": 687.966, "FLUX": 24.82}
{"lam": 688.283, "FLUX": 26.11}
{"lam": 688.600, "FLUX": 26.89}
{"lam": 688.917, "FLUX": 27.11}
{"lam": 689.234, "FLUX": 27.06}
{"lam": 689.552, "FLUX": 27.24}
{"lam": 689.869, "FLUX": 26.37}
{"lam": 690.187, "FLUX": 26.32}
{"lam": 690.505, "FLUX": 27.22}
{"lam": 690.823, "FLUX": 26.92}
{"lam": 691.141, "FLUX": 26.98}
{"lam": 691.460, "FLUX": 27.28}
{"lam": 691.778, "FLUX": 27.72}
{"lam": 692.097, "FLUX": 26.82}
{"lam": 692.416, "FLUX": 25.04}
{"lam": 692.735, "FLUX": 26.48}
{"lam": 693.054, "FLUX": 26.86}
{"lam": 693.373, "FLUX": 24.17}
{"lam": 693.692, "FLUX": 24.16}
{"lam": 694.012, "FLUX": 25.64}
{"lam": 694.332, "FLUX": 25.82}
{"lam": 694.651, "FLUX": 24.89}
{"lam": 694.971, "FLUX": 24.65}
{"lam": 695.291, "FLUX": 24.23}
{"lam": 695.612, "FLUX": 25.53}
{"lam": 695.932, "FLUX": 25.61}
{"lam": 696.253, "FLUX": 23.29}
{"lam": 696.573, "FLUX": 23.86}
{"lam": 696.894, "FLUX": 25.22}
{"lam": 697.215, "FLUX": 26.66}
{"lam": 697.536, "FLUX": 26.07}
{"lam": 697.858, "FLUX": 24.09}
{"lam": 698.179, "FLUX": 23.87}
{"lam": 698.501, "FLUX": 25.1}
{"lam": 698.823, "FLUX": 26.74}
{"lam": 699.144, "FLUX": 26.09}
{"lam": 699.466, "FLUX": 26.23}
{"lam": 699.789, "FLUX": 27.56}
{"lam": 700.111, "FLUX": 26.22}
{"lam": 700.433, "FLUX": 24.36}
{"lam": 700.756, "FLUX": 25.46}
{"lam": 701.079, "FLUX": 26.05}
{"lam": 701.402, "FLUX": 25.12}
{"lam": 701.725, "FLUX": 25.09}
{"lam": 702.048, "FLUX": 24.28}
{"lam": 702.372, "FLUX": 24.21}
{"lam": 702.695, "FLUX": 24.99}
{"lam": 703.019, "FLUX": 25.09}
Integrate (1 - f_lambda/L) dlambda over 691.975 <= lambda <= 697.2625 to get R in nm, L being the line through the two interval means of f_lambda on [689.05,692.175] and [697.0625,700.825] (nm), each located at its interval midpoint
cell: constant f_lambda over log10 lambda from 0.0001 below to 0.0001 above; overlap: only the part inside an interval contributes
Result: 0.24 nm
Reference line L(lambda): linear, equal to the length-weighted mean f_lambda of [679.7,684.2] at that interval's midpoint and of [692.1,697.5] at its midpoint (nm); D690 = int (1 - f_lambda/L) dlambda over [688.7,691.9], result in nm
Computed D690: -0.26 nm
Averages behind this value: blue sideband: 24.7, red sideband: 25.2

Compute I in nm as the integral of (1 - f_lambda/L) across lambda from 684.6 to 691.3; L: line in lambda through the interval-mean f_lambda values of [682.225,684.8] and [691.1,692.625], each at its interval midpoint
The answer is -0.15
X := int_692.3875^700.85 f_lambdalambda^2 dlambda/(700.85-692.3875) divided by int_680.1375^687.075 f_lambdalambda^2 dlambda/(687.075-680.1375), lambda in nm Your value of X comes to 1.06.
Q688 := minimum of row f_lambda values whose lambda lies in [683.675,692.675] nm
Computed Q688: 23.28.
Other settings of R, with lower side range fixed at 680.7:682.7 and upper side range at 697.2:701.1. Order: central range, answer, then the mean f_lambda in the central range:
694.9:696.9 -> 0.08 nm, 24.6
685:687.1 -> 0.03 nm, 25.1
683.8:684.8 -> 0.03 nm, 24.7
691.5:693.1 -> -0.07 nm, 26.6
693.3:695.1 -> 0.05 nm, 24.9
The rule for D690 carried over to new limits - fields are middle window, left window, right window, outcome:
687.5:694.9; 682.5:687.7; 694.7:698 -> -0.409 nm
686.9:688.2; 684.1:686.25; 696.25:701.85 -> -0.012 nm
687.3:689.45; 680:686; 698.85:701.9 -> -0.090 nm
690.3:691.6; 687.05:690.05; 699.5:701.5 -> -0.041 nm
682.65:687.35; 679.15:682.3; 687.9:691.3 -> 0.235 nm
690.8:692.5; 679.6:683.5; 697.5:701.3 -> -0.105 nm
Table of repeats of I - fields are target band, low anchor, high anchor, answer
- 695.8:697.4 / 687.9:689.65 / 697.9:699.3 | 0.04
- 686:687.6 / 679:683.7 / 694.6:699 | -0.01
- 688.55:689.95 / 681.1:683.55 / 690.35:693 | -0.04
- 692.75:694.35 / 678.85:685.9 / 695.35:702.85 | -0.02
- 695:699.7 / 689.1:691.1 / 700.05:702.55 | 0.09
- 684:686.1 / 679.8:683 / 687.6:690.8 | 0.03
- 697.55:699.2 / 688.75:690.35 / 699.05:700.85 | 0.06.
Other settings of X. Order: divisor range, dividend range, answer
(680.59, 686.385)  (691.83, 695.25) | 1.06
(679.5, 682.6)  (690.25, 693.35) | 1.09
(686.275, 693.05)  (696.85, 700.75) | 1.00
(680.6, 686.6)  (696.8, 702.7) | 1.08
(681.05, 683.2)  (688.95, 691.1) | 1.11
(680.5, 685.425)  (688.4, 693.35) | 1.10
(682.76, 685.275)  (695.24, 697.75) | 1.07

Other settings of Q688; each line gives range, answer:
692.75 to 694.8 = 24.16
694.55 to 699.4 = 23.29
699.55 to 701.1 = 24.36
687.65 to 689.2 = 24.82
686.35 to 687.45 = 24.13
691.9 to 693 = 25.04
